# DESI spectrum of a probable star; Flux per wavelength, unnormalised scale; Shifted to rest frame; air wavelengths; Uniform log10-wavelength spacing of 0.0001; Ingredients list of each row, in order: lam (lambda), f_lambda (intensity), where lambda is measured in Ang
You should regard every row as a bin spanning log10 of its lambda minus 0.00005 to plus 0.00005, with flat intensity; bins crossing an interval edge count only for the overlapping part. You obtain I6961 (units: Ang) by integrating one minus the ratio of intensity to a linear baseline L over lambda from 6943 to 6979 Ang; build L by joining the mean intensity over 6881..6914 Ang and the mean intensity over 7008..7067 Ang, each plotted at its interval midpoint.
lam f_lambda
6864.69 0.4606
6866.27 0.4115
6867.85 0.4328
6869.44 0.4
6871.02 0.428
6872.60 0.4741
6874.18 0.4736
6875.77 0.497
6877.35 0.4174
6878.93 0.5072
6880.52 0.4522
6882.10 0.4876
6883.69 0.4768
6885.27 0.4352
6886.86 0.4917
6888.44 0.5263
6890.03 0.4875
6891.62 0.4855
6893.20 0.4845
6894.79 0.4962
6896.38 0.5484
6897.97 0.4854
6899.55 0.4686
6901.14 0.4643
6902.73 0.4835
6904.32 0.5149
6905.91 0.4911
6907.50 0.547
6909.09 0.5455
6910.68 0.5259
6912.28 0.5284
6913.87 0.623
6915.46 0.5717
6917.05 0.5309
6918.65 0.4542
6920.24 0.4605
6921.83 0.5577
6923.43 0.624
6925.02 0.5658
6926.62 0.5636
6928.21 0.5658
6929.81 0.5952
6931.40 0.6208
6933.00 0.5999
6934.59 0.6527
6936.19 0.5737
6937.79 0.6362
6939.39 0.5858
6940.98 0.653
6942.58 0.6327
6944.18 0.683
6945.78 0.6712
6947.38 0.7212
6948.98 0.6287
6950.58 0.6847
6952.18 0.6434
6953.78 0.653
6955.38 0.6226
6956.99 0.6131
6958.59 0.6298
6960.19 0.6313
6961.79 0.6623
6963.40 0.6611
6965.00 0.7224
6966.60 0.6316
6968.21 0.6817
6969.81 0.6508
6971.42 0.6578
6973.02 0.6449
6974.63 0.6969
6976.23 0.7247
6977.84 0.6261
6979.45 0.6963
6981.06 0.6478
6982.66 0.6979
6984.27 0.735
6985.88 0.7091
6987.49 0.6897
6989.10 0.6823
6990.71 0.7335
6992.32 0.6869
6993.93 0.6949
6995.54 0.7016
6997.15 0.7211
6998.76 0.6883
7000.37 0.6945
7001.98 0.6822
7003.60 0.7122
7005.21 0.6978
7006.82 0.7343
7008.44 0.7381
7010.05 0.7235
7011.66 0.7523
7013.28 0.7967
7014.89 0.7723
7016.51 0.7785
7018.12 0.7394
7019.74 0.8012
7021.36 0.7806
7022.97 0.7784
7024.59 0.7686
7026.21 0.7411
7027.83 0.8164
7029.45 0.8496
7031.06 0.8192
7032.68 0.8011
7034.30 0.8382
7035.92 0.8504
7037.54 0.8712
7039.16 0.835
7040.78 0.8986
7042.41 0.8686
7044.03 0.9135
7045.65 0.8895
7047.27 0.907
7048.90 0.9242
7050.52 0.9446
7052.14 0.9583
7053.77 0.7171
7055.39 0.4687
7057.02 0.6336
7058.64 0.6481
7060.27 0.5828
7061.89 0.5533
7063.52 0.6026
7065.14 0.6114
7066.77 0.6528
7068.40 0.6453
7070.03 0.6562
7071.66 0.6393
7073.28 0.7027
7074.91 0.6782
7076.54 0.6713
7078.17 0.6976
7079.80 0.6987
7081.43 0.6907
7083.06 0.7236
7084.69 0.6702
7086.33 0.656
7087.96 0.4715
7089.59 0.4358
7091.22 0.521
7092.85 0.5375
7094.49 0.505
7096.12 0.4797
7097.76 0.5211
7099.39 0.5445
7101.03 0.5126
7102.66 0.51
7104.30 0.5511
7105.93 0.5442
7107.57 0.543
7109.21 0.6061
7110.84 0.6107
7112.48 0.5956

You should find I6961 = -2.1 Ang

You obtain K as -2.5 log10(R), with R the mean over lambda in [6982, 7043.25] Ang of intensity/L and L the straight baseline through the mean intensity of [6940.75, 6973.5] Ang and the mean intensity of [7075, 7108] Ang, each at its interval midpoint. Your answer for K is -0.22 mag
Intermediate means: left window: 0.656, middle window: 0.76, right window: 0.577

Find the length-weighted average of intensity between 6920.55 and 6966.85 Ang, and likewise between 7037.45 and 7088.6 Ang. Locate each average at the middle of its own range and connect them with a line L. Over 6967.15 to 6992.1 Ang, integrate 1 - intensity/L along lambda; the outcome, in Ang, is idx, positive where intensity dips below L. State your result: -1.07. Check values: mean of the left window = 0.629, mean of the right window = 0.72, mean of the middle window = 0.684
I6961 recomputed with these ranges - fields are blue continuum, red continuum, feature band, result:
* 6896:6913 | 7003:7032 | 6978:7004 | 0.4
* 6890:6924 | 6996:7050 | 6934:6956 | -1.4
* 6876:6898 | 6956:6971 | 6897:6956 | -0.6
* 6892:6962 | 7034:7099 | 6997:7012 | -1.7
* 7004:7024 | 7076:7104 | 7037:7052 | -4.7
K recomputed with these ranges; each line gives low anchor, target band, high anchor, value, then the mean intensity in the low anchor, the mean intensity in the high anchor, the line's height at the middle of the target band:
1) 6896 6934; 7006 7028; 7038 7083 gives -0.138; 0.54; 0.73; 0.673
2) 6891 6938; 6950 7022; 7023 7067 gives -0.040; 0.541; 0.778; 0.671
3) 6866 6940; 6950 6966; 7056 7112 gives -0.202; 0.517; 0.597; 0.541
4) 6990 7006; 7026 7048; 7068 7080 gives -0.235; 0.701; 0.673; 0.687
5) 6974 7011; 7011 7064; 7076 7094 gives -0.192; 0.701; 0.613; 0.658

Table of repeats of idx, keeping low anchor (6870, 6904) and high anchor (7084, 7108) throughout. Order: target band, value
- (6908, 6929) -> -2.58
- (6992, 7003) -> -4.09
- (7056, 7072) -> -2.92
